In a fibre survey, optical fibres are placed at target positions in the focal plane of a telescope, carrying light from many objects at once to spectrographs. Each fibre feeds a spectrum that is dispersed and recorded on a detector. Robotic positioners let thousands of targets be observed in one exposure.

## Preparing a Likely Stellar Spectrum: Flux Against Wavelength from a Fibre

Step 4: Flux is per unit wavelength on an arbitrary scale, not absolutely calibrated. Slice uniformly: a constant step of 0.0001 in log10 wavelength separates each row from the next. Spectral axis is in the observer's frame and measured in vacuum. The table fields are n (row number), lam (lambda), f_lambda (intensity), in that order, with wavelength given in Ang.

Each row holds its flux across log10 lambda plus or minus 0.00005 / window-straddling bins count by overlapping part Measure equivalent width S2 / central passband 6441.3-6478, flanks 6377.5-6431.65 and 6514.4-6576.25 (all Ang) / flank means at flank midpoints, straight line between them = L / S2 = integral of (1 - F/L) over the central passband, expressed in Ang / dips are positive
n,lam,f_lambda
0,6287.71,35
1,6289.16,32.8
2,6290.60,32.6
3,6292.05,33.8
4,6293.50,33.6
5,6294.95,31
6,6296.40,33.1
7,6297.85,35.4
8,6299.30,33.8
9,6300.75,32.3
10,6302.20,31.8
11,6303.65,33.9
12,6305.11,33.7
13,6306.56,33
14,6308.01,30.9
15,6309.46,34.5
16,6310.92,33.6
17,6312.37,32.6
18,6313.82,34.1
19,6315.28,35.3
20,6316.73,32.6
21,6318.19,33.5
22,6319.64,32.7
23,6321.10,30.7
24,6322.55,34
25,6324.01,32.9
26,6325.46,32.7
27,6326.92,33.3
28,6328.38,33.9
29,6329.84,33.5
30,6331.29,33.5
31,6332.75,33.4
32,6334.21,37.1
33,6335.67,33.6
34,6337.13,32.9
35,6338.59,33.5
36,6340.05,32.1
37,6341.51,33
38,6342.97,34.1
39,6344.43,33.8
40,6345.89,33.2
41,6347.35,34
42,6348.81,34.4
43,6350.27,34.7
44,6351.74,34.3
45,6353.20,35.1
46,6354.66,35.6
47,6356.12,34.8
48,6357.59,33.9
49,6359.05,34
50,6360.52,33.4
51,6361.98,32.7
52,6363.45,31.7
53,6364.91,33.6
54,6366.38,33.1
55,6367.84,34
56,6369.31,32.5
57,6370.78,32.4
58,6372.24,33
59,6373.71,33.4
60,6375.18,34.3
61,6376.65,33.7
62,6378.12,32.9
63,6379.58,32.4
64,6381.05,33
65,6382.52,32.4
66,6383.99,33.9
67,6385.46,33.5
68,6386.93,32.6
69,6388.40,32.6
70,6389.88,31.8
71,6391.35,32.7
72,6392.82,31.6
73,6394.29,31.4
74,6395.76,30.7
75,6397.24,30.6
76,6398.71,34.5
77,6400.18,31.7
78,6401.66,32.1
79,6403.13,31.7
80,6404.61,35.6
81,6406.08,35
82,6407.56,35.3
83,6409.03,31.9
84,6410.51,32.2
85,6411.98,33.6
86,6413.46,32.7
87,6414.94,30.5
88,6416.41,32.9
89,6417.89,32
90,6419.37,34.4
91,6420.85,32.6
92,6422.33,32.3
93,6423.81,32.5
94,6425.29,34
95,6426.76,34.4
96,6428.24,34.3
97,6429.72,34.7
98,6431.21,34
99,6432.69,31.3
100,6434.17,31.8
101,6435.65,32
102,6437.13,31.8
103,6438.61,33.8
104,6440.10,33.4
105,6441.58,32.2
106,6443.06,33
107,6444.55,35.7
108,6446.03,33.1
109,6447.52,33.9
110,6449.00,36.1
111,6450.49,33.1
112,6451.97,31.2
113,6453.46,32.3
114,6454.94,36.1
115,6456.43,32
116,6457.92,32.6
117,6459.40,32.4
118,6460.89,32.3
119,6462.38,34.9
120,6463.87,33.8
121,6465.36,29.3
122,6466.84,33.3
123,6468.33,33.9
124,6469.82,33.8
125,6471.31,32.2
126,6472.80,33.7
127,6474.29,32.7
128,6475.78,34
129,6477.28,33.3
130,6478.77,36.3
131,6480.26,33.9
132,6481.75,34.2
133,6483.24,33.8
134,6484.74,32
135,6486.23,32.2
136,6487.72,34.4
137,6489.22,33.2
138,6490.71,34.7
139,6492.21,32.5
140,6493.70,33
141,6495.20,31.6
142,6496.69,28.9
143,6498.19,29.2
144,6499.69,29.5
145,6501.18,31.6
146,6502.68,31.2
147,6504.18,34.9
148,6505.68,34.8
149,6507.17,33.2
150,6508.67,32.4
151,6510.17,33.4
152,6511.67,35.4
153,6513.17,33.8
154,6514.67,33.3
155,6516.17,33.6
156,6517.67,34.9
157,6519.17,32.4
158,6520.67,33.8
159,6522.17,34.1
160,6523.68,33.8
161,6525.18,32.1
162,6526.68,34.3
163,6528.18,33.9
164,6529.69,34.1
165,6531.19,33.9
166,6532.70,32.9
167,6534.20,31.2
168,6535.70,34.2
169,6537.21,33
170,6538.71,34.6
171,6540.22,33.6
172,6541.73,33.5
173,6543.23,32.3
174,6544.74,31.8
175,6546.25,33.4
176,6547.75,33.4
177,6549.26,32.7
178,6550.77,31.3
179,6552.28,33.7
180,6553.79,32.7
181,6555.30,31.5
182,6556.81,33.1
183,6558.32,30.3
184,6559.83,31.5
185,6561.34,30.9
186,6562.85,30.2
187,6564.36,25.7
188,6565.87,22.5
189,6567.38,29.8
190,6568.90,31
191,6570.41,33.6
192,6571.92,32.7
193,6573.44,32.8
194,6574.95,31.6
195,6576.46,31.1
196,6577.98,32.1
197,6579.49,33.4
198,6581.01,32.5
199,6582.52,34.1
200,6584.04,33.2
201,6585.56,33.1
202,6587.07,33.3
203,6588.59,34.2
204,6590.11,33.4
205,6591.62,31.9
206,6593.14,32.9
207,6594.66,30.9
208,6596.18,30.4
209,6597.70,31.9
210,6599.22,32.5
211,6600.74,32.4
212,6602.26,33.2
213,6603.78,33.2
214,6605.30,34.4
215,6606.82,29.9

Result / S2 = -0.7 Ang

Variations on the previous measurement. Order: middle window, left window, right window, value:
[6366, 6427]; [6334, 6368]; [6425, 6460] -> 1.3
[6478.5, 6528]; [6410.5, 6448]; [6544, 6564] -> -1.1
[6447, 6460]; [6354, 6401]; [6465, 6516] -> -0.1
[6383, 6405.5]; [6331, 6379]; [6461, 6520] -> 0.7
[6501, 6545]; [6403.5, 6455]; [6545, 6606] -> -1.4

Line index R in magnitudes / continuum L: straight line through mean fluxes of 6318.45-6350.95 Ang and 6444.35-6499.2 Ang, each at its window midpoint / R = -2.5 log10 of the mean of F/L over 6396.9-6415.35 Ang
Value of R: 0.010 mag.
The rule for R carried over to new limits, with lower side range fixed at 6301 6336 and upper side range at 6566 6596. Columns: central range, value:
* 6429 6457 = -0.01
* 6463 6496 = -0.02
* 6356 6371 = 0.00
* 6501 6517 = -0.03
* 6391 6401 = 0.04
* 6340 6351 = -0.02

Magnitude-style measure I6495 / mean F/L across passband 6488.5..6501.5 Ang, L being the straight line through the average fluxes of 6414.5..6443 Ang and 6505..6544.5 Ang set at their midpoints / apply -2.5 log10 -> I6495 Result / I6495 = 0.06 mag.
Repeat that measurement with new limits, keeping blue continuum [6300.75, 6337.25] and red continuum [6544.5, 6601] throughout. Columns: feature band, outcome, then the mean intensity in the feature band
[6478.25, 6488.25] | -0.05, 33.8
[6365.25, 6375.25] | 0.00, 33.2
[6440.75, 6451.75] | -0.04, 33.8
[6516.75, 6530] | -0.05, 33.7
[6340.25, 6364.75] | -0.02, 33.9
